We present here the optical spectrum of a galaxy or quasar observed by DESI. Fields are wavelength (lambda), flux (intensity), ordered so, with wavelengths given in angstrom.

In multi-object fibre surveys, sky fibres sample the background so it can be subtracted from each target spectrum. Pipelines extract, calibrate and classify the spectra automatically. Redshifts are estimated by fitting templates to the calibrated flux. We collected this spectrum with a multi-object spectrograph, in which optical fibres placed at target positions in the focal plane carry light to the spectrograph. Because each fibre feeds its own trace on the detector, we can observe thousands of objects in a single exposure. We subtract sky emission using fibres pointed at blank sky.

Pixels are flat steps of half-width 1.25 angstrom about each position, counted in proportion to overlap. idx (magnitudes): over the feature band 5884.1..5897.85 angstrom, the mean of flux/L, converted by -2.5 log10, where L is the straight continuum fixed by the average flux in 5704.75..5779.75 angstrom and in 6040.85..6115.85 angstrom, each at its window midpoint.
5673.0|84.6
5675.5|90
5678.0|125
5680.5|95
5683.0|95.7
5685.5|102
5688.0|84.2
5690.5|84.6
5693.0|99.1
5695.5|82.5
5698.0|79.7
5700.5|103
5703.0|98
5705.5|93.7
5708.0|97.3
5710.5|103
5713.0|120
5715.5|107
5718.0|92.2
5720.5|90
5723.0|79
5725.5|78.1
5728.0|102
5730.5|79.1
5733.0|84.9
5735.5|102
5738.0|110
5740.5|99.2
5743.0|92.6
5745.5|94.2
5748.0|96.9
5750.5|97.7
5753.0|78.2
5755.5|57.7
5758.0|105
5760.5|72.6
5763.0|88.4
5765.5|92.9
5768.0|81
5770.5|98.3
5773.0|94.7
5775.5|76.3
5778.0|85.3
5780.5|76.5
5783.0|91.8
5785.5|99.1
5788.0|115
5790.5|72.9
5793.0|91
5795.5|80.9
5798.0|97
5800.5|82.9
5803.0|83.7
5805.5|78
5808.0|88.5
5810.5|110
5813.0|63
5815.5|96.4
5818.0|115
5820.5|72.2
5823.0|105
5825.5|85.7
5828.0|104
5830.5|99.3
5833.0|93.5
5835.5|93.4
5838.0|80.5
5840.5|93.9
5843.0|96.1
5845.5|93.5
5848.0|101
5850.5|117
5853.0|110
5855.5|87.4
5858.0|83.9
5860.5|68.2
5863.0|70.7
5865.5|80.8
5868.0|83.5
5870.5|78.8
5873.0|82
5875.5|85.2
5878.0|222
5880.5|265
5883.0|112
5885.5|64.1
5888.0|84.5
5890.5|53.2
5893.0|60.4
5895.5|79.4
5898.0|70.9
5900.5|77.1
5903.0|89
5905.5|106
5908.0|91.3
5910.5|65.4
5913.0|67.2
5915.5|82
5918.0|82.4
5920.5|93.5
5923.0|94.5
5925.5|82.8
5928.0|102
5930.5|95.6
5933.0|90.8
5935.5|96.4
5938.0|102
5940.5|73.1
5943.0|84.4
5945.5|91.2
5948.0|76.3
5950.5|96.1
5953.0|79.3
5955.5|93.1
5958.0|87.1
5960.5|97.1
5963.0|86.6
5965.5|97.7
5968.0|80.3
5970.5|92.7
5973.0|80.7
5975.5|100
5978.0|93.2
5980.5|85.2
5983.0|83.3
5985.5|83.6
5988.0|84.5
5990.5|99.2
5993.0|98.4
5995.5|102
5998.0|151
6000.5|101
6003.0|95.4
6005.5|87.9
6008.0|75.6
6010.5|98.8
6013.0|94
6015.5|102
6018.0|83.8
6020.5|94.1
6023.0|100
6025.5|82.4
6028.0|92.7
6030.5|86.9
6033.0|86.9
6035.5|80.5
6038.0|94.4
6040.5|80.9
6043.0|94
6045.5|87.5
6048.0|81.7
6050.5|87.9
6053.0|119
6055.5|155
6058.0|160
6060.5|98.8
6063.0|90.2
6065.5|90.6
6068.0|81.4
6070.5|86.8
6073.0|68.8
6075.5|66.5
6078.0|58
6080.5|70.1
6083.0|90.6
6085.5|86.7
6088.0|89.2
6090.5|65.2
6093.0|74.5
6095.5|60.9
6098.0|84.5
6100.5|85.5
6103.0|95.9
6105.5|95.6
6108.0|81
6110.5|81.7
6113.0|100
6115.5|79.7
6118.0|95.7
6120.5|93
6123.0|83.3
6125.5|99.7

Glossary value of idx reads 0.293 mag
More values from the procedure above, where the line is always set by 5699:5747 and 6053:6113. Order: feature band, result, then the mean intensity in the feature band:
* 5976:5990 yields 0.040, 87.4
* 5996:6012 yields -0.128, 102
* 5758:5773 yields 0.074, 88.8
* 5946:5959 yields 0.057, 86.6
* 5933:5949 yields 0.047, 87.7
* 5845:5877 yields 0.053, 88.8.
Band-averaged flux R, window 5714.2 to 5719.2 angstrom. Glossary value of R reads 99.9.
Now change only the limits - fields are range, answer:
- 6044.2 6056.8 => 106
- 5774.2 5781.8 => 79.5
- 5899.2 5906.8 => 90.6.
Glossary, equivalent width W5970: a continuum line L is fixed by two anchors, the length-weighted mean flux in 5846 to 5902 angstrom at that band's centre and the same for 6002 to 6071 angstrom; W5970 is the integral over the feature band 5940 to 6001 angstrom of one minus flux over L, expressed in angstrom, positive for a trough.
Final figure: 2.6 angstrom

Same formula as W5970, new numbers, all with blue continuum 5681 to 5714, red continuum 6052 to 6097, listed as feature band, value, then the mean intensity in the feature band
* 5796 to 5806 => 0.87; 85.6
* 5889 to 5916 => 4.59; 76.5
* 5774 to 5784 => 1.23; 82.5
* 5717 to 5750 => 0.83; 92.4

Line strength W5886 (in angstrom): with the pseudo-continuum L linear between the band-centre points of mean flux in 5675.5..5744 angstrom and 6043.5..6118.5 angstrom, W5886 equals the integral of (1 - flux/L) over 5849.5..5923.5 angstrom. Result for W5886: -0.9 angstrom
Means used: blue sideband 95.4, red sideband 88.9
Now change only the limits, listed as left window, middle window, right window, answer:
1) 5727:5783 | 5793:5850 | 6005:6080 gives -1.2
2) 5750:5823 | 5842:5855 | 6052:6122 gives -2.1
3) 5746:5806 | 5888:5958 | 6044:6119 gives 3.1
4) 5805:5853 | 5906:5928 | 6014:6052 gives 1.9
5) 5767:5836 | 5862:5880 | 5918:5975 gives -3.5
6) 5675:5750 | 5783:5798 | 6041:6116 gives 0.3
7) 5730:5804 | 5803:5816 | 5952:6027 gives 0.5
